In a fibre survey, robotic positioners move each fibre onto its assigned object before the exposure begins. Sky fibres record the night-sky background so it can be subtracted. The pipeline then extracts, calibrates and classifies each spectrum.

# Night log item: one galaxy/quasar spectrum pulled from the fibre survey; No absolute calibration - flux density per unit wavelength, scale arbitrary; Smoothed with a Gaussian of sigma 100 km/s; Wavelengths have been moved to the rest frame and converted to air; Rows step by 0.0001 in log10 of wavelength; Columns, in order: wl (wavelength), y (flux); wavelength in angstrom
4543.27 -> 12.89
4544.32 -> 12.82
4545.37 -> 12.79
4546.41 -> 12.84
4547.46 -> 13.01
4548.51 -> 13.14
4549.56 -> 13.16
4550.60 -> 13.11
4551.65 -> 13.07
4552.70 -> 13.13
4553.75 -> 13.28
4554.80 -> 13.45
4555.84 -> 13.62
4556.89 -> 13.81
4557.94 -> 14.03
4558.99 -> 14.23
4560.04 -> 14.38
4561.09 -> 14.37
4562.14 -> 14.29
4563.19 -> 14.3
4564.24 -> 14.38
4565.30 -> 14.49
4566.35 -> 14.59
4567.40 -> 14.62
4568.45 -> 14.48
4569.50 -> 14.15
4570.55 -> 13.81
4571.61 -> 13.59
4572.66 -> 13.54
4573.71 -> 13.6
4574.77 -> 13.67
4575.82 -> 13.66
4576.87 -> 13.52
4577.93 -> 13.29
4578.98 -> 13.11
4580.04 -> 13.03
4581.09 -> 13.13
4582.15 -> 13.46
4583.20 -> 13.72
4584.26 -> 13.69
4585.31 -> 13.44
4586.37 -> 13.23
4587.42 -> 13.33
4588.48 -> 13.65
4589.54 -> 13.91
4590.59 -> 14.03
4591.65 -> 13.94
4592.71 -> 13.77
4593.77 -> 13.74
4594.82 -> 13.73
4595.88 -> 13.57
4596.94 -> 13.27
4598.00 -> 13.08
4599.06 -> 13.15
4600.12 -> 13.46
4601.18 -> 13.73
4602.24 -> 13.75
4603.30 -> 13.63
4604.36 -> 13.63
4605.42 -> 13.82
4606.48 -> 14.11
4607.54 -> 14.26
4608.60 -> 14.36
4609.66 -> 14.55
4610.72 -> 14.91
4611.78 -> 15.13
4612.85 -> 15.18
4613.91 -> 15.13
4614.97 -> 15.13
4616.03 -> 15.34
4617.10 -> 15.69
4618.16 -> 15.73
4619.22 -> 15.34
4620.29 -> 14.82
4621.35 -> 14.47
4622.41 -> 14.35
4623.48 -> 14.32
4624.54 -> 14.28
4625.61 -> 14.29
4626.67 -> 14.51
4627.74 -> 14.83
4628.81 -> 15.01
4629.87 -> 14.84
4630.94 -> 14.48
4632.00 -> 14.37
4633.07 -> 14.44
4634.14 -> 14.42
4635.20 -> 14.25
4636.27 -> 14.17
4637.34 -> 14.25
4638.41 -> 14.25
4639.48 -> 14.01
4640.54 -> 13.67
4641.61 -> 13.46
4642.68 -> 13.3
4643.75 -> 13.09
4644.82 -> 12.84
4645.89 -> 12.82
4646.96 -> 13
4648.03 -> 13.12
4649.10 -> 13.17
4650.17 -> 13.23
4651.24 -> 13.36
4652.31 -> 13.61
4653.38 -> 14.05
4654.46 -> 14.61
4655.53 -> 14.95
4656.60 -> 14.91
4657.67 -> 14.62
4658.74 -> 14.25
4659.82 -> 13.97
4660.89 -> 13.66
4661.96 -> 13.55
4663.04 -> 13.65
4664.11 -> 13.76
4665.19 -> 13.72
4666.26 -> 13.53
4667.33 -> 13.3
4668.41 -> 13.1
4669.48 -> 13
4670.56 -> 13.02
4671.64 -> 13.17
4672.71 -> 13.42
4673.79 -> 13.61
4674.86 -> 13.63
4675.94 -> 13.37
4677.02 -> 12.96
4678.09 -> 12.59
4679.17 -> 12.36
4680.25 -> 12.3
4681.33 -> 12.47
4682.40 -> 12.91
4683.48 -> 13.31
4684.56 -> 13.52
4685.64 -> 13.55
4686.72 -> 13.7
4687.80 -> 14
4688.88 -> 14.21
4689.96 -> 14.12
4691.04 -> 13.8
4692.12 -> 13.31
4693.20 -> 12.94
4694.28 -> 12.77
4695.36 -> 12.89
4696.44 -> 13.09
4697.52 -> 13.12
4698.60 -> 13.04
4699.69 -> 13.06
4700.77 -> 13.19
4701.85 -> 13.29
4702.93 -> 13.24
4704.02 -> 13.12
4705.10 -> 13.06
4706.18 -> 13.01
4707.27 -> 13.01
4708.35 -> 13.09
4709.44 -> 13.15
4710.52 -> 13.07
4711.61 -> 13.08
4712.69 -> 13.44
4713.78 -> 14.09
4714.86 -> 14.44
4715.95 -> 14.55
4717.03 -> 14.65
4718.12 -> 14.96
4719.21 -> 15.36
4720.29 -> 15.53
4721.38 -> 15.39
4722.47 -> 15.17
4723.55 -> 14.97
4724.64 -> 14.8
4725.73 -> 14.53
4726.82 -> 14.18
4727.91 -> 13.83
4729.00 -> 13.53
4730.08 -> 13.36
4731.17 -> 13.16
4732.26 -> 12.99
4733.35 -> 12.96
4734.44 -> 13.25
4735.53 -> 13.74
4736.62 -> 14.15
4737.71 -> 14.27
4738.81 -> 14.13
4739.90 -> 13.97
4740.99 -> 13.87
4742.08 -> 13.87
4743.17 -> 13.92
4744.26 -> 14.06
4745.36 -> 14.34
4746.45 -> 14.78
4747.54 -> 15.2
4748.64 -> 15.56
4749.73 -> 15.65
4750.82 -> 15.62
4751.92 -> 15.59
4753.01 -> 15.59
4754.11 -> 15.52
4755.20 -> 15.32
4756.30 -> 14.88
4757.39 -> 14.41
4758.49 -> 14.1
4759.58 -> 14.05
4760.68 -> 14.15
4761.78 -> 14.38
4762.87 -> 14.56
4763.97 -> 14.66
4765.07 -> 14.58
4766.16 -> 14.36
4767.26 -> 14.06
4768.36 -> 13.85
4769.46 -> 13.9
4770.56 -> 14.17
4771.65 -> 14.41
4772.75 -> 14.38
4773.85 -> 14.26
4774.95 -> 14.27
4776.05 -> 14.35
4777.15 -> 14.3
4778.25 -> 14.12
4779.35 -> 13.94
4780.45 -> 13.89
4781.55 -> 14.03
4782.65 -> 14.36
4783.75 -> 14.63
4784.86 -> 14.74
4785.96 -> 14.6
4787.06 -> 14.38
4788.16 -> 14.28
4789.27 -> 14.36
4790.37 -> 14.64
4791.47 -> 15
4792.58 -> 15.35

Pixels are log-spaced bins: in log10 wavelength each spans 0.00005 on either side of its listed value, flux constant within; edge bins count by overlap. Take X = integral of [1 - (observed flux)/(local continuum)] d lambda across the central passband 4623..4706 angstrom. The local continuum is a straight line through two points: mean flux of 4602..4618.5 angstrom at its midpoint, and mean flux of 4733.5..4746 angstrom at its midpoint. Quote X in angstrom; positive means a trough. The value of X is 4.3 angstrom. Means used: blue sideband 14.7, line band 13.6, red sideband 13.9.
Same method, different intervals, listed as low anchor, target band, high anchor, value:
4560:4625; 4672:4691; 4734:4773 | 1.31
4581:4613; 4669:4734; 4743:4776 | 3.51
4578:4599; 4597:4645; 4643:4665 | -2.49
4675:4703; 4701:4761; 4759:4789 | -1.99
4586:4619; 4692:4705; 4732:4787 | 1.10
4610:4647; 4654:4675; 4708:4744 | 0.76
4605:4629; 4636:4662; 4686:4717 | 0.90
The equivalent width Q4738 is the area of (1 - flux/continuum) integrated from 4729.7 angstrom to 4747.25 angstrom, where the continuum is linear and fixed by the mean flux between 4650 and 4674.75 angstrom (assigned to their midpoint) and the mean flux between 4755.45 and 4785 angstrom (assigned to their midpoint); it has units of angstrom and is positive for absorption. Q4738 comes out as 0.4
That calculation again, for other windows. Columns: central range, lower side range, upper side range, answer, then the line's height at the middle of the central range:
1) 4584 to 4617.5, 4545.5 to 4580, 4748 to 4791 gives -0.4 angstrom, 13.9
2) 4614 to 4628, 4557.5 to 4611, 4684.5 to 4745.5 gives -1.1 angstrom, 13.8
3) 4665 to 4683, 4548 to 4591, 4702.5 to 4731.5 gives 1.1 angstrom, 13.9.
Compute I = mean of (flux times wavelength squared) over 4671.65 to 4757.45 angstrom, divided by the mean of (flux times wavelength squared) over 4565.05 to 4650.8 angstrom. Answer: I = 1.04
